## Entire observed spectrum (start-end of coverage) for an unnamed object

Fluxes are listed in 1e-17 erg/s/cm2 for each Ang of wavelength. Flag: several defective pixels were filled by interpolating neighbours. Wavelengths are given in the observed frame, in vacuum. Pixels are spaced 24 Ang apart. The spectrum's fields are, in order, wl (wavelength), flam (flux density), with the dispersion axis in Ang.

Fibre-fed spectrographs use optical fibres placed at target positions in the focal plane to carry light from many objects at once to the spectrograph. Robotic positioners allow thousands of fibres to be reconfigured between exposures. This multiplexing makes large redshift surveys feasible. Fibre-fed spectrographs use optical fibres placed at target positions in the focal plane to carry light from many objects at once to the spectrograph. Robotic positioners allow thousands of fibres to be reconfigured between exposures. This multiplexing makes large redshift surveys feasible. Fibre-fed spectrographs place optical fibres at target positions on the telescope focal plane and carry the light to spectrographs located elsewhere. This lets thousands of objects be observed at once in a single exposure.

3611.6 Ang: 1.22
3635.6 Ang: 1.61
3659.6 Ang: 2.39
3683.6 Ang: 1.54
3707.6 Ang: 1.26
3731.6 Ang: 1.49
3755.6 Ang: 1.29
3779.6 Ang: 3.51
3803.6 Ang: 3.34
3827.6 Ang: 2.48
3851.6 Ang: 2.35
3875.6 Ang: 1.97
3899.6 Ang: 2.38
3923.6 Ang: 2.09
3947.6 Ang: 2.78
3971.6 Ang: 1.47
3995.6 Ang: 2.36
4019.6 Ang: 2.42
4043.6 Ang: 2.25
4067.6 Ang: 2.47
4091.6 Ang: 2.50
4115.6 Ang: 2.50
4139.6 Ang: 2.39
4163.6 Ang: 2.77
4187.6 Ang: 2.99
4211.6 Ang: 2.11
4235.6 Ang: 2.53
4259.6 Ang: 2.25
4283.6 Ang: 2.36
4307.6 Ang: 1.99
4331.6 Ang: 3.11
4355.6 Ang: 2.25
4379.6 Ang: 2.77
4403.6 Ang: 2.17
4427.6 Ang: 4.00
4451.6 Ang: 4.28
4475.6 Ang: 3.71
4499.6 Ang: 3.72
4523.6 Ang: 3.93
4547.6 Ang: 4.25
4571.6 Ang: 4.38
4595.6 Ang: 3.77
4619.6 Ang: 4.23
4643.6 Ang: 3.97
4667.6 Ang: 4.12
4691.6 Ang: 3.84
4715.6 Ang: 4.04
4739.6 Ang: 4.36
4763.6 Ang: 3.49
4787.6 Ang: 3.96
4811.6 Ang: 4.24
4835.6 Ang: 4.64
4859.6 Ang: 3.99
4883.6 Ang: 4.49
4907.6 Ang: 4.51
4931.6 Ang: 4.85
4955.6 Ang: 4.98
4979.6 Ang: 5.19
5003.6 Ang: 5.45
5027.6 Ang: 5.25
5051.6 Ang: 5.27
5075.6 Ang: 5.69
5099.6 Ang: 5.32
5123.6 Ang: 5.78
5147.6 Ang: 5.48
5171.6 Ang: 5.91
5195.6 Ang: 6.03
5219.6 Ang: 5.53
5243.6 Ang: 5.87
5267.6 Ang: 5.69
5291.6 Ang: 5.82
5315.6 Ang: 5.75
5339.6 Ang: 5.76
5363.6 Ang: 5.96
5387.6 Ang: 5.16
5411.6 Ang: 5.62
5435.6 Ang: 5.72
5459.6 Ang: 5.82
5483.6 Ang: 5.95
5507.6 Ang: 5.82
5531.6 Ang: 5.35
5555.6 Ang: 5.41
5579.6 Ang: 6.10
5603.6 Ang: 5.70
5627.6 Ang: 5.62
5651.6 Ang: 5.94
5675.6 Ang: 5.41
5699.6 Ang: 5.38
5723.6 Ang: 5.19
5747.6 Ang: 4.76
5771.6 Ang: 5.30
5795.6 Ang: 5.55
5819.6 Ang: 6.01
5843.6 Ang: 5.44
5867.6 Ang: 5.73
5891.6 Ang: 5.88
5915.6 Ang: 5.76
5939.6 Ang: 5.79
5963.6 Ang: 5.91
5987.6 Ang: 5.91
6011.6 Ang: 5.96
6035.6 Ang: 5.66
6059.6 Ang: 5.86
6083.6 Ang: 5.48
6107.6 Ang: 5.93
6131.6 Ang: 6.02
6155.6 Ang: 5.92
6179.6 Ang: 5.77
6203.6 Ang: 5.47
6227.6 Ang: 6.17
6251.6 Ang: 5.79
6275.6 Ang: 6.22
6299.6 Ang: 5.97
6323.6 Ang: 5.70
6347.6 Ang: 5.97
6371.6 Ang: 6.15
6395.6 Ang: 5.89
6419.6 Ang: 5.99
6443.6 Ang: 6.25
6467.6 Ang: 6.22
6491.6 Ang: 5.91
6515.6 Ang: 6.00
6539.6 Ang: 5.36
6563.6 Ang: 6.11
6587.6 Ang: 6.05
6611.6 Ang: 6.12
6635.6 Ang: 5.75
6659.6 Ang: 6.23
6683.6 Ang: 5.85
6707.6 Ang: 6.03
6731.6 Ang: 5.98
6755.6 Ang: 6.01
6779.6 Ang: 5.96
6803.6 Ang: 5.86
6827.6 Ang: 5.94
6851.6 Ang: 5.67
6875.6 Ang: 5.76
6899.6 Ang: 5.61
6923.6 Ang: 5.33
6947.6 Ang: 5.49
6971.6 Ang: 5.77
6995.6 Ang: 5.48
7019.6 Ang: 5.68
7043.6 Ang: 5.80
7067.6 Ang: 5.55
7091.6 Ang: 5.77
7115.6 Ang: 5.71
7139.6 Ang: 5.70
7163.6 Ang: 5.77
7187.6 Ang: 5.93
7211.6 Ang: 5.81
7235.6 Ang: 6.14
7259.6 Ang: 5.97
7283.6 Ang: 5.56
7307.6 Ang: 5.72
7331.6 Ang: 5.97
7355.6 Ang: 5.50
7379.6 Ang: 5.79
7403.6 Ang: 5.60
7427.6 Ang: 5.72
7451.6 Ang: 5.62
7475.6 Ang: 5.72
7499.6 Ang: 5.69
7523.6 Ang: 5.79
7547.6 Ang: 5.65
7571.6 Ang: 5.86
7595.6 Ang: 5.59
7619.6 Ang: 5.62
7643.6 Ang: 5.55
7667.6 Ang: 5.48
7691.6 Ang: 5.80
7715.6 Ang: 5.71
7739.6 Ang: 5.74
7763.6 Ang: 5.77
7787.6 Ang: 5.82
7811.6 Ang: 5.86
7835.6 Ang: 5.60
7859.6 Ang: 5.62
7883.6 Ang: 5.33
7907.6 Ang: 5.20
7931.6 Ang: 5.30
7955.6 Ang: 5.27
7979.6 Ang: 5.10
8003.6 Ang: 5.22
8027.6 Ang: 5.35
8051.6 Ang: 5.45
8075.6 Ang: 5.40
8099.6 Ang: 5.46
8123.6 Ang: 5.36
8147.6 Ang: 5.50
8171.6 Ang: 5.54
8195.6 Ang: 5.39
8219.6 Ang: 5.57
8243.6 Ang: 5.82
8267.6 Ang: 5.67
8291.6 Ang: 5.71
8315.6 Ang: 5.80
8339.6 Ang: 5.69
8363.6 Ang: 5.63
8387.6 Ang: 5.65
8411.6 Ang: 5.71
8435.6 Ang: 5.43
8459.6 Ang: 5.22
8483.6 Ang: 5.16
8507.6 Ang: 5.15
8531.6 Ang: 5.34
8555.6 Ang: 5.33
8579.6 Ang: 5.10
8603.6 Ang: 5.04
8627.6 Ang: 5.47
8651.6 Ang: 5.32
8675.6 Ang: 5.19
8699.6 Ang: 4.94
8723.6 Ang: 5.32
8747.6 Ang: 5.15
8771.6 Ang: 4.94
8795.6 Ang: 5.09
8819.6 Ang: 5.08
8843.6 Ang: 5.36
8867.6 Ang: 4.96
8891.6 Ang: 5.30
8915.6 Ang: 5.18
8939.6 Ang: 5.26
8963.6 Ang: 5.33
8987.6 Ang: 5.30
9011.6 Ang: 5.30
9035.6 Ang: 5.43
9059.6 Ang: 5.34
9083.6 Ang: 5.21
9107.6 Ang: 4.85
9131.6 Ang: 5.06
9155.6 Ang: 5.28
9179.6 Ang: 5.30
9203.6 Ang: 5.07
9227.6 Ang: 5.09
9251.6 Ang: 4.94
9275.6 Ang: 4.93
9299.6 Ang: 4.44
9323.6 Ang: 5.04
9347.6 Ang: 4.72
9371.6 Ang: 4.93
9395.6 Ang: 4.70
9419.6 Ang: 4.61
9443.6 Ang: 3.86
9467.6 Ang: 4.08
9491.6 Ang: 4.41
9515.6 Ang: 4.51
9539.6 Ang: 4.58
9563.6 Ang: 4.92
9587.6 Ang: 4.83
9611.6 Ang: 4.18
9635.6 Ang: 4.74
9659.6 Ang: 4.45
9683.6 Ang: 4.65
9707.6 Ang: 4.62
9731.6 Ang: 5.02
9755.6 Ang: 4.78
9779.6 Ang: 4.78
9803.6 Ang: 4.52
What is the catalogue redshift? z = 0.109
